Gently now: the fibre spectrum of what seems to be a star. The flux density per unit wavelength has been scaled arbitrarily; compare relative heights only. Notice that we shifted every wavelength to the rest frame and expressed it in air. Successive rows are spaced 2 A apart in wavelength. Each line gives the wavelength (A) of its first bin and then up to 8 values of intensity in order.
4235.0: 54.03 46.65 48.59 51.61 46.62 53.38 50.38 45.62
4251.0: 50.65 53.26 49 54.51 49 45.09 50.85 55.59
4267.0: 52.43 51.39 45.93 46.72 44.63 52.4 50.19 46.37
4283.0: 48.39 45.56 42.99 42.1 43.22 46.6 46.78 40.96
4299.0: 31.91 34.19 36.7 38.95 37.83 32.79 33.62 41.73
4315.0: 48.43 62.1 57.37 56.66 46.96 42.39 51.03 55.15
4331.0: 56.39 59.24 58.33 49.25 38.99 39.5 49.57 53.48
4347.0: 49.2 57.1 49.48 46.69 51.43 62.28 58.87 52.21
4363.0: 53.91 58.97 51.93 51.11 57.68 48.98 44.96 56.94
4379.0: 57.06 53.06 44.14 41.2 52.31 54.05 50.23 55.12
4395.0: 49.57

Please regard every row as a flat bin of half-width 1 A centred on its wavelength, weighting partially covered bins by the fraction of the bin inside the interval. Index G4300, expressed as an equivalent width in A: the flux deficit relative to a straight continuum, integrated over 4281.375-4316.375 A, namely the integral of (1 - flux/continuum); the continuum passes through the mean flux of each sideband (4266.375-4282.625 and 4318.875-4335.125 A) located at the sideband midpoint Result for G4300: 6.67 A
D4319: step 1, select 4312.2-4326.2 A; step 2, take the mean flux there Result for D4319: 50.9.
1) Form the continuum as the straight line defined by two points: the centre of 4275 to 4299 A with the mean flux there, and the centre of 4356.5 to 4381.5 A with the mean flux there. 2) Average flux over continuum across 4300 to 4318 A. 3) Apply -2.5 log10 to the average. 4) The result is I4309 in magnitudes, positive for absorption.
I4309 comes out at 0.17 mag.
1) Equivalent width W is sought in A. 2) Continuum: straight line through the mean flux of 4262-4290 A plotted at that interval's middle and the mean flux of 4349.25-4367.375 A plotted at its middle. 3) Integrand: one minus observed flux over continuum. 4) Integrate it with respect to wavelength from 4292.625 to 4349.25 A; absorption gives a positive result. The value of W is 5.5 A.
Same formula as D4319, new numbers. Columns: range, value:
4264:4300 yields 46.3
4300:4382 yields 49.8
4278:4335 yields 45.8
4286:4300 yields 42.1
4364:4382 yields 53.4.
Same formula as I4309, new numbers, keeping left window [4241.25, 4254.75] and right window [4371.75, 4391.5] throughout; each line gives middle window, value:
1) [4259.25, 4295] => 0.05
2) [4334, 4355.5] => 0.02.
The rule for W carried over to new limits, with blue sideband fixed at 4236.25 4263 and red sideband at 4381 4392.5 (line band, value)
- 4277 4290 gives 0.81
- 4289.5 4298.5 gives 1.07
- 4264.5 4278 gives -0.03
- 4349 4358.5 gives -0.79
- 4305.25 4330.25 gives 1.19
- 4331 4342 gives -0.10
